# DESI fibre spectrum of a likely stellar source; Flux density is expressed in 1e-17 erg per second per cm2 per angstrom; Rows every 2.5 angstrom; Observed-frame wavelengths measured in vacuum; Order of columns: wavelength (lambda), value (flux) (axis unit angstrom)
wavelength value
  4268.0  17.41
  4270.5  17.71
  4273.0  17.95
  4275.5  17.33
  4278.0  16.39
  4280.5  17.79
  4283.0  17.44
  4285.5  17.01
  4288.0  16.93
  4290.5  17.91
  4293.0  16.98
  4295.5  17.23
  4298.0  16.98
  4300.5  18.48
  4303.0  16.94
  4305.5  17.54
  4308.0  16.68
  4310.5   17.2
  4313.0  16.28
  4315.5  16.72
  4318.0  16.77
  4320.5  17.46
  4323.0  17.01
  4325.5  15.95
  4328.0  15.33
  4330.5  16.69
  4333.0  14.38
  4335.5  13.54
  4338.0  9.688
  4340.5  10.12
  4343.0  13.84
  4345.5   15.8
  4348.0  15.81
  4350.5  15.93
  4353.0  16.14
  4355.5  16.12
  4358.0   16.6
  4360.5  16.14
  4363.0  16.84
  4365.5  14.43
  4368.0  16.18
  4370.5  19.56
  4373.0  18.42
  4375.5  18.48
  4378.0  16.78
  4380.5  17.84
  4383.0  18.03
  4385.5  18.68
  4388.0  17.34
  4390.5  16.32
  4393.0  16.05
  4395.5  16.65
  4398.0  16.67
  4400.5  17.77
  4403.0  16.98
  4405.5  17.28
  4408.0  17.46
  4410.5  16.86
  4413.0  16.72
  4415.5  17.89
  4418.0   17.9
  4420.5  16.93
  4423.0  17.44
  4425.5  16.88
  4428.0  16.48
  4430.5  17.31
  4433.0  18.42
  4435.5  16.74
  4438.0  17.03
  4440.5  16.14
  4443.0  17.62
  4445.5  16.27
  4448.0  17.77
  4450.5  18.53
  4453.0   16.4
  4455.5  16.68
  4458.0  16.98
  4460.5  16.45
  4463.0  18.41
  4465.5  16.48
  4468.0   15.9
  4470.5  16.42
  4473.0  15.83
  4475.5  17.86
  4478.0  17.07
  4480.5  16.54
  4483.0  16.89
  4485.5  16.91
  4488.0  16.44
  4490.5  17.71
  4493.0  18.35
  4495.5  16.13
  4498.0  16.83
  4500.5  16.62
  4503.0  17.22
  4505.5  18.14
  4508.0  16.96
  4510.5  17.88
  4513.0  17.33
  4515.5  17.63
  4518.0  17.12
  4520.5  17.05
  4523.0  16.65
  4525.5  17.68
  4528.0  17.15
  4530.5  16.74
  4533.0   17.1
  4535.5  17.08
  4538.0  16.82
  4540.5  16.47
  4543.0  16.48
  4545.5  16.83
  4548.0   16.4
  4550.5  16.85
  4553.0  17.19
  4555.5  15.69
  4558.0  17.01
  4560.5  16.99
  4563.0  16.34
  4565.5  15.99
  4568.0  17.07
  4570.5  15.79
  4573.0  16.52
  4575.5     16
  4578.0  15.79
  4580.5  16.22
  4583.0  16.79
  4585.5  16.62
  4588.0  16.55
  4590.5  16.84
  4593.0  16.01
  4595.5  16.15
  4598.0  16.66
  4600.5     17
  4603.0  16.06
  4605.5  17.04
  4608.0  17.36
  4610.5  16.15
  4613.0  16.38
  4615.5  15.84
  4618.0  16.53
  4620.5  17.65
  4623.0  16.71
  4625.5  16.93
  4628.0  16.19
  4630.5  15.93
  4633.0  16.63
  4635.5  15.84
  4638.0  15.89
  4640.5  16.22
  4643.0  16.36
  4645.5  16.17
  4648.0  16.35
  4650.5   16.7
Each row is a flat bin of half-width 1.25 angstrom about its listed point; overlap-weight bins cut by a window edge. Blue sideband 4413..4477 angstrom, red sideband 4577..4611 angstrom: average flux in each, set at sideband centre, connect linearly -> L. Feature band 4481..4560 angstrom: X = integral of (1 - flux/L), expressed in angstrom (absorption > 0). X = -1.0 angstrom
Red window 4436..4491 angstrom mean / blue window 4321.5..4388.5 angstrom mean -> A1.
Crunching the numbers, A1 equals 1.1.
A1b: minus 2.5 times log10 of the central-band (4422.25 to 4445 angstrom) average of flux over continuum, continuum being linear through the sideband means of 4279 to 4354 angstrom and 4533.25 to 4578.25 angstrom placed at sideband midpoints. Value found -0.05 mag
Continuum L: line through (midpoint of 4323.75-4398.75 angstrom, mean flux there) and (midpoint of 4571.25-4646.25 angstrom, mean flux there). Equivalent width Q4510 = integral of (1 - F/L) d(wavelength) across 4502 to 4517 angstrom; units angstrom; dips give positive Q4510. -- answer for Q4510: -1.2 angstrom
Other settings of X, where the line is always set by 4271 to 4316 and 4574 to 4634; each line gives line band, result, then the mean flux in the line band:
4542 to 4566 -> 0.0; 16.6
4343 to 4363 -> 1.3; 16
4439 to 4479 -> -0.2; 16.9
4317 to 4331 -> 0.5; 16.5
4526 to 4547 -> -0.3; 16.9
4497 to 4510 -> -0.4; 17.2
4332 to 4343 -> 3.2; 12.1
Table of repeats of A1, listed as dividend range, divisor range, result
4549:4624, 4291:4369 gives 1.04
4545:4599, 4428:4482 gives 0.97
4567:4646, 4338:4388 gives 1.01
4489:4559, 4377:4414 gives 0.99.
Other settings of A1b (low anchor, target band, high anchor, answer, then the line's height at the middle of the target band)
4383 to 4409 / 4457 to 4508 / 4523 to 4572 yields 0.00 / 16.9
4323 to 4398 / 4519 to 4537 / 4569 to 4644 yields -0.05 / 16.3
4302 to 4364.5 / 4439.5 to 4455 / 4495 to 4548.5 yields -0.04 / 16.5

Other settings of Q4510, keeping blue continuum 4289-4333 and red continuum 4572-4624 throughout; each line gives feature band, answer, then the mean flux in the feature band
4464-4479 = 0.1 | 16.6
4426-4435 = -0.3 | 17.3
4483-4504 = -0.5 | 17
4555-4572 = 0.1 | 16.4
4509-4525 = -0.6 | 17.3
